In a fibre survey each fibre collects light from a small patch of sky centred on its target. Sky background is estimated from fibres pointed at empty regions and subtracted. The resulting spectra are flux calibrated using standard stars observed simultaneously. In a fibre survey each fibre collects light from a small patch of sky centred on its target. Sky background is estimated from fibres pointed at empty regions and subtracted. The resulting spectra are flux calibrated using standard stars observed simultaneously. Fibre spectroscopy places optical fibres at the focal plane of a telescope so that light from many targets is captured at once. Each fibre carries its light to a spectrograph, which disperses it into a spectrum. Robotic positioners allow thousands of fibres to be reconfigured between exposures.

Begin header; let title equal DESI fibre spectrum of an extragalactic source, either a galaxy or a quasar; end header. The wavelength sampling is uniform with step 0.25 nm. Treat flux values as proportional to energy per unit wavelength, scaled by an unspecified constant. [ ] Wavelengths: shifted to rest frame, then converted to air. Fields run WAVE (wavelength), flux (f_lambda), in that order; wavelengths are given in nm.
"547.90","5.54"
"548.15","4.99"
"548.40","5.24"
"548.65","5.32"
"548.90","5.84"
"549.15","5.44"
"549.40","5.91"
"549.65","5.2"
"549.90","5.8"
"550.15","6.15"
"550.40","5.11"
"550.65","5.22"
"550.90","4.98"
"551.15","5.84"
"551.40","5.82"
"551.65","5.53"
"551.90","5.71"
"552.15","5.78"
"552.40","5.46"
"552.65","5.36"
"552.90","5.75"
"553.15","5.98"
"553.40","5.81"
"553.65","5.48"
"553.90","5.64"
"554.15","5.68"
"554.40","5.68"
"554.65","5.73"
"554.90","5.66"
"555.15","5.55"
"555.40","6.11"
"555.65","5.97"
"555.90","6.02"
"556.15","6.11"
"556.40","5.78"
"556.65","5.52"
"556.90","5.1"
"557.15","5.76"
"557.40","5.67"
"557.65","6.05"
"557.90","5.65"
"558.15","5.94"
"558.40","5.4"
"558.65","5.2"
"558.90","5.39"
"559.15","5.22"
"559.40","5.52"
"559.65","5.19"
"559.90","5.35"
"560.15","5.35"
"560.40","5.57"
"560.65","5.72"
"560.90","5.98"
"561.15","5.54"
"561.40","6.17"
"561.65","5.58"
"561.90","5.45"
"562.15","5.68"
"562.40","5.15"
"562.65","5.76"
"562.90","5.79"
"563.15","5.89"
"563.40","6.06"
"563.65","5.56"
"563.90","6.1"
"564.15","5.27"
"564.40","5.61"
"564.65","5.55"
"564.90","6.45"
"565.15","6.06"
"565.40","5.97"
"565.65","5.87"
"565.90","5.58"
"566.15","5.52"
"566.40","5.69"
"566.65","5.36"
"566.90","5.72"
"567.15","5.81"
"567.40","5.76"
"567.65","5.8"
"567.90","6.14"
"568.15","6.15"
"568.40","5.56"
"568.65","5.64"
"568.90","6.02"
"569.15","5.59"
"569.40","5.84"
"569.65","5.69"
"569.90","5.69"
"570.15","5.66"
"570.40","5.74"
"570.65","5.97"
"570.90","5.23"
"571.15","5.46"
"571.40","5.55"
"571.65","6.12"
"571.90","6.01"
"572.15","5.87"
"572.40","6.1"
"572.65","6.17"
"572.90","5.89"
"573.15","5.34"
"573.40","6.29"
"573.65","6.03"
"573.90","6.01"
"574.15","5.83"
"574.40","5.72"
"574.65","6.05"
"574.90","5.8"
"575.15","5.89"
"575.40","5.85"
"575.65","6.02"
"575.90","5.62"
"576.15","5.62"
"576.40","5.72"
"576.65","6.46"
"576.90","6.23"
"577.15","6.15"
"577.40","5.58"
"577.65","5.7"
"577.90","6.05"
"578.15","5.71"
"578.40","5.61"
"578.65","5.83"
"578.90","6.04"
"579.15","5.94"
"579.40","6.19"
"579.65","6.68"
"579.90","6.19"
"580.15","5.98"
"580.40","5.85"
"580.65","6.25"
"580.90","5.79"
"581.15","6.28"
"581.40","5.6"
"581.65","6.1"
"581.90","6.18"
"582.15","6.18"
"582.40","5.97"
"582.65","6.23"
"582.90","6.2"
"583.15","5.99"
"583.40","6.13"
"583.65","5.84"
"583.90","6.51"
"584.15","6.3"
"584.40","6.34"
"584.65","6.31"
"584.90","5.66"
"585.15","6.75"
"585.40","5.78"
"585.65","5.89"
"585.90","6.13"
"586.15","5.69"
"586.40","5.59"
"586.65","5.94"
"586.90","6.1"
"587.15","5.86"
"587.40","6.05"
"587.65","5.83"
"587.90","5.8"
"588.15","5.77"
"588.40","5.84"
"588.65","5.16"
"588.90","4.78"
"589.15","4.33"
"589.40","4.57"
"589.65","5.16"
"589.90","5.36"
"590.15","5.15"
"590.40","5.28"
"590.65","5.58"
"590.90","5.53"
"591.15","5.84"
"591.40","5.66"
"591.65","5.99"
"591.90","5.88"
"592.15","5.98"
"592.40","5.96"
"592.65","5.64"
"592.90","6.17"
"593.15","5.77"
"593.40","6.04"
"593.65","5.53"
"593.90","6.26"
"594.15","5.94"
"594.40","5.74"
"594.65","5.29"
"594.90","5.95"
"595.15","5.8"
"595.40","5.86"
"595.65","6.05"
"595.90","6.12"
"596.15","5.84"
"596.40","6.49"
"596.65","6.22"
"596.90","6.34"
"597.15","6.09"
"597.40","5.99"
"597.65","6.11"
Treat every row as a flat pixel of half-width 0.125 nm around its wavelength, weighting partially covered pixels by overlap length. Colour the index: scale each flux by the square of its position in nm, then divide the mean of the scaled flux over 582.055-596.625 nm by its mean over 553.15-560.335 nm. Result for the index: 1.2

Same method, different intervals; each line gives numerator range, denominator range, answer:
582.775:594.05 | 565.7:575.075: 1.06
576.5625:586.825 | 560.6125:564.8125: 1.13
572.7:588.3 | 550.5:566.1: 1.14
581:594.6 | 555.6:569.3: 1.11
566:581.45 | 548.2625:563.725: 1.11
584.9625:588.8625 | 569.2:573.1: 1.07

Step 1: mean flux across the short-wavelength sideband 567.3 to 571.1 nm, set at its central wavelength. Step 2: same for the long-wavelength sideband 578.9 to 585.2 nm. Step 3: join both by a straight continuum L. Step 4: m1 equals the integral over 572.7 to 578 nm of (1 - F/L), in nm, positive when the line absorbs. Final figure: 0.03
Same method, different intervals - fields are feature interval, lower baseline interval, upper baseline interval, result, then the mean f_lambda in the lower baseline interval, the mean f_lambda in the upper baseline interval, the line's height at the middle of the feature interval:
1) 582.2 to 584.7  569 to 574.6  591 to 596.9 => -0.13 nm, 5.81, 5.92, 5.87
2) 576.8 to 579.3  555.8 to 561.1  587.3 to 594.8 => -0.13 nm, 5.59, 5.6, 5.59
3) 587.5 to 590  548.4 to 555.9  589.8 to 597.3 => 0.24 nm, 5.64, 5.85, 5.82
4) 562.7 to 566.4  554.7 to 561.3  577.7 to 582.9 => -0.03 nm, 5.63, 6.03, 5.75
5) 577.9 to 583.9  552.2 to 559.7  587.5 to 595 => -0.46 nm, 5.65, 5.59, 5.61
